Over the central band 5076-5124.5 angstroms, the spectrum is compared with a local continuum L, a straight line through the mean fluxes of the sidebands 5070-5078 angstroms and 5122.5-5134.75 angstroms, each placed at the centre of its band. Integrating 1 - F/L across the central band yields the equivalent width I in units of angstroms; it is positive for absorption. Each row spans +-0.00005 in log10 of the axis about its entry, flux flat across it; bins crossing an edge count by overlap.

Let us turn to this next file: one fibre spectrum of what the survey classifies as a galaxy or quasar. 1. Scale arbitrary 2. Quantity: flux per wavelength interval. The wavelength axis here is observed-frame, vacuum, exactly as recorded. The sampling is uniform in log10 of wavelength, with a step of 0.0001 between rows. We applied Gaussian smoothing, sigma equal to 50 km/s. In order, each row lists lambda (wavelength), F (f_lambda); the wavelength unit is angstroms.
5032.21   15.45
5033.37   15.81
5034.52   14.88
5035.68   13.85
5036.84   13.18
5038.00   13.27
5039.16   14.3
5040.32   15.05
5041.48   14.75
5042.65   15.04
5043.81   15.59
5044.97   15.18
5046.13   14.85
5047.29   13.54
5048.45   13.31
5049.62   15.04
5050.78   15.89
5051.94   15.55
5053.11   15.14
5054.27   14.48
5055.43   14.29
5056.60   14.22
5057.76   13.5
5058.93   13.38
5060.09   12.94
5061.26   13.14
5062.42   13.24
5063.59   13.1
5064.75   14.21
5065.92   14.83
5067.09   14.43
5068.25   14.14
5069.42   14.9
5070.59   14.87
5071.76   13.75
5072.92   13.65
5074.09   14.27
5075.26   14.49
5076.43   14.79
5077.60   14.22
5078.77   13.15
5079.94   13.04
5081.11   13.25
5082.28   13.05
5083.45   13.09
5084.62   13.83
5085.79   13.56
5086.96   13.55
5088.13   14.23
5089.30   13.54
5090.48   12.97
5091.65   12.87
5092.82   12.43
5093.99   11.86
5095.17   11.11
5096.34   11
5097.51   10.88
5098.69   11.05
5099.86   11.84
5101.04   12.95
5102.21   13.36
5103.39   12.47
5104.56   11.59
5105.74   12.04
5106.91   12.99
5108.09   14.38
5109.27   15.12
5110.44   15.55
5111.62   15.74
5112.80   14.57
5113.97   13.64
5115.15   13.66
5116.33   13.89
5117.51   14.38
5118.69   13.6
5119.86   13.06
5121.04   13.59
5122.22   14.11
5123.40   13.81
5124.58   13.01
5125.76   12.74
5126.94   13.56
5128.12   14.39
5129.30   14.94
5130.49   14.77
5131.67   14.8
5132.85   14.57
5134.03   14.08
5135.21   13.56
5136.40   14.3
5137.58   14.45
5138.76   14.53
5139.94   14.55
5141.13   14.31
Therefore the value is 3.2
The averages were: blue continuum 14.3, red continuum 14.1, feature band 13.3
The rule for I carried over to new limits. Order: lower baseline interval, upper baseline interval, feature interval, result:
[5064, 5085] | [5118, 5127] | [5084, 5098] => 1.2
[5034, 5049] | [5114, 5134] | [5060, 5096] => 1.6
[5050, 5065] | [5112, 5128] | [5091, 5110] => 2.0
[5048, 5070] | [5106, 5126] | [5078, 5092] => 0.7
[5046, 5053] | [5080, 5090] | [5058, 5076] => 0.2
